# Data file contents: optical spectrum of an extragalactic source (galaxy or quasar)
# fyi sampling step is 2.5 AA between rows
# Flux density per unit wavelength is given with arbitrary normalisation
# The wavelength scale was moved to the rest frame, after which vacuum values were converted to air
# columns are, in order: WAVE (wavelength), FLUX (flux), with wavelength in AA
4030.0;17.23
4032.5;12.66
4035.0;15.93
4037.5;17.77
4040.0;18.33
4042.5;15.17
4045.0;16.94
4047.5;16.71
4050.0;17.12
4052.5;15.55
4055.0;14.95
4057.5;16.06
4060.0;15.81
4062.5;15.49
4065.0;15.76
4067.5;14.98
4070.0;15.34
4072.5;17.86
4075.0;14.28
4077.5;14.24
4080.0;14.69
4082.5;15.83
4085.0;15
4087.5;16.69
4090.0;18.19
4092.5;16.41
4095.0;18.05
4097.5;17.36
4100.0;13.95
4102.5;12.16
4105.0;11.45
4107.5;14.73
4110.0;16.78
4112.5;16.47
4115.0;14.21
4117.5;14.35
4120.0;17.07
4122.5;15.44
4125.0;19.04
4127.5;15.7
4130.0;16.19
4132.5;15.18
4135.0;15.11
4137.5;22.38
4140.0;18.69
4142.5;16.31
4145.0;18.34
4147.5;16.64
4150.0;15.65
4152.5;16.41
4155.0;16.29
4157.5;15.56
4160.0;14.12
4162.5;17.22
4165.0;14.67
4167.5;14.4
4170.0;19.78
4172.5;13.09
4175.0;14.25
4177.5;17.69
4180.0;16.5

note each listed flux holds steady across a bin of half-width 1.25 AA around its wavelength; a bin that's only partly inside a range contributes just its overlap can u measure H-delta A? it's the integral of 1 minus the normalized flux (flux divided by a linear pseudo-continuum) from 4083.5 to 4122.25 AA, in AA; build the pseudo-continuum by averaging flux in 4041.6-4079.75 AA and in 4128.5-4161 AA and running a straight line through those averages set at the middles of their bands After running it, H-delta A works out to 1.6 AA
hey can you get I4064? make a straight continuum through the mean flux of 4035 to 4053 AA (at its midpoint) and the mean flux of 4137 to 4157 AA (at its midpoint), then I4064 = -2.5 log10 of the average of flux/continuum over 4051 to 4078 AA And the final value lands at 0.09 mag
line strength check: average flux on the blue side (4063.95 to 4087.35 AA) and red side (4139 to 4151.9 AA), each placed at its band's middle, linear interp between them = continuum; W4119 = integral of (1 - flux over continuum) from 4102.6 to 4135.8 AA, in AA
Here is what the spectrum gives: 2.1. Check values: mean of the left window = 15.4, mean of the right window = 17.1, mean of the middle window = 15.4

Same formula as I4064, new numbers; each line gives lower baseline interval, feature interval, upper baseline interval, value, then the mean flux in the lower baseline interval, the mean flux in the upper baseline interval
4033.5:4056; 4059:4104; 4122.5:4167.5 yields 0.06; 16.5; 16.6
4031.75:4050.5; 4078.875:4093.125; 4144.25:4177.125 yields 0.00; 16.4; 15.9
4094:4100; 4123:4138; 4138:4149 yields 0.04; 16.9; 17.8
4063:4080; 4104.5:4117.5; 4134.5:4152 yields 0.12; 15.4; 17.6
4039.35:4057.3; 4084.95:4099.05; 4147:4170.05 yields -0.06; 16.3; 15.9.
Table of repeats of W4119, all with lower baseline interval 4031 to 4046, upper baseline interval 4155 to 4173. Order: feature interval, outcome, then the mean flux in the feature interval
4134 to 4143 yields -1.5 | 18.4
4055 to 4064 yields 0.2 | 15.7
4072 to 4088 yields 0.6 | 15.3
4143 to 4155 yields -0.7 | 16.7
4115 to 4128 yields -0.2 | 16.2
